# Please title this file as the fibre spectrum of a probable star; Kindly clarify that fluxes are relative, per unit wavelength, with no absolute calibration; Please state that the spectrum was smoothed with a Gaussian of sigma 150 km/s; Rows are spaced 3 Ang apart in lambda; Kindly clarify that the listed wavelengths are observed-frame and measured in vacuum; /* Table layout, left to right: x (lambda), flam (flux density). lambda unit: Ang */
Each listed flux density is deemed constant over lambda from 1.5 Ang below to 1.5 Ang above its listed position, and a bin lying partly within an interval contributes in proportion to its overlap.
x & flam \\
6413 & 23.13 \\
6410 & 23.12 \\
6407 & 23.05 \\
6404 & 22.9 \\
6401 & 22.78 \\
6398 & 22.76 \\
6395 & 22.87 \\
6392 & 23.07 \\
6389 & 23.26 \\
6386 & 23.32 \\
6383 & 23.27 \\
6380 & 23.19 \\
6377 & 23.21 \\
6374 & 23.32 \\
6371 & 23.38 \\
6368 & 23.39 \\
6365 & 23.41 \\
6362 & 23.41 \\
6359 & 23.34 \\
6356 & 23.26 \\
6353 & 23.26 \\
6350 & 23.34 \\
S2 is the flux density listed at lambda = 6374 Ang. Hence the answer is 23.32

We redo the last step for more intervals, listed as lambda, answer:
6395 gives 22.87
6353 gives 23.26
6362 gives 23.41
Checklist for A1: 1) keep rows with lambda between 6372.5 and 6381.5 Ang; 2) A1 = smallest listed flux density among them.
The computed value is 23.19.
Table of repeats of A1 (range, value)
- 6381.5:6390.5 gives 23.26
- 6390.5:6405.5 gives 22.76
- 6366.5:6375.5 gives 23.32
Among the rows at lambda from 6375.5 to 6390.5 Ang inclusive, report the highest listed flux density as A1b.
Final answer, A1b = 23.32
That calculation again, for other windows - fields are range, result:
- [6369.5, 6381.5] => 23.38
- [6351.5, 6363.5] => 23.41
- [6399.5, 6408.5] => 23.05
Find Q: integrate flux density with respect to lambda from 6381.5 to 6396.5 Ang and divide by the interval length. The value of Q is 23.2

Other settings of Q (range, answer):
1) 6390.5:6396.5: 23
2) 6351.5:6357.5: 23.3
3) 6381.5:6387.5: 23.3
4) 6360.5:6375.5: 23.4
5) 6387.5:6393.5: 23.2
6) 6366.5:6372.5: 23.4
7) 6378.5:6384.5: 23.2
